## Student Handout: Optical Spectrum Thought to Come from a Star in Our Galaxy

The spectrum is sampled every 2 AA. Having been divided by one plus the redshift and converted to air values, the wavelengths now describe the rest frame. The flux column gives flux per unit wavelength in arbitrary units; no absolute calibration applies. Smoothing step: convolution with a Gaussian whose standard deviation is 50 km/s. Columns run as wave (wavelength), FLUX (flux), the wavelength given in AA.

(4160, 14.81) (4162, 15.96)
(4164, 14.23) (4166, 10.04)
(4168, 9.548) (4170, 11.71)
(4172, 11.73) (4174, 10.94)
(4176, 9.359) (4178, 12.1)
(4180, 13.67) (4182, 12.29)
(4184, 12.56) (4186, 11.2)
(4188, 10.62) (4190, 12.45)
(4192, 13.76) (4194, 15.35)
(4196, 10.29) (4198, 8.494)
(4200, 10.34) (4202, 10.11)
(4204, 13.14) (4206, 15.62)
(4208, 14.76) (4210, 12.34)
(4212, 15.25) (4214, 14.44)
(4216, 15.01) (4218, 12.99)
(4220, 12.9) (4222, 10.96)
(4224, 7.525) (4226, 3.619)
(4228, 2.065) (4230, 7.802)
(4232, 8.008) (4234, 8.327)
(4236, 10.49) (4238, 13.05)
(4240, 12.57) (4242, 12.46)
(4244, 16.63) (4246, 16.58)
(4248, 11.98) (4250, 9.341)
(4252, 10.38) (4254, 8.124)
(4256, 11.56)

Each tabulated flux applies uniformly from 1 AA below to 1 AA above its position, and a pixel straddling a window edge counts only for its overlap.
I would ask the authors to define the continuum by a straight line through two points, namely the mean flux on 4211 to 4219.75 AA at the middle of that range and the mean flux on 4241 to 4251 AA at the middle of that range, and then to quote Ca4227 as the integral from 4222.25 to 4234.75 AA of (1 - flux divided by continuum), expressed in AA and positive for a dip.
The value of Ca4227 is 6.7 AA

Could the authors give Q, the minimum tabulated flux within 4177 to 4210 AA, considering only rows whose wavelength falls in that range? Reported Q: 8.494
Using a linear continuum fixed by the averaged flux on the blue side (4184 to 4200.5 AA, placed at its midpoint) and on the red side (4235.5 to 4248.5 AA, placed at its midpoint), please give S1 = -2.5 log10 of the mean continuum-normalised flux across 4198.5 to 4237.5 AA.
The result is 0.16 mag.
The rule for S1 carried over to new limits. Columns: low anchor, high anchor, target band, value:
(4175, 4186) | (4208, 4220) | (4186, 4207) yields 0.081 mag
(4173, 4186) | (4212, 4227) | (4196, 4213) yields -0.080 mag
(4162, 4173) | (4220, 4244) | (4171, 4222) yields -0.169 mag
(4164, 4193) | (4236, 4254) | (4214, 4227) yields 0.128 mag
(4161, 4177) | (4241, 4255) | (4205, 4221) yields -0.182 mag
